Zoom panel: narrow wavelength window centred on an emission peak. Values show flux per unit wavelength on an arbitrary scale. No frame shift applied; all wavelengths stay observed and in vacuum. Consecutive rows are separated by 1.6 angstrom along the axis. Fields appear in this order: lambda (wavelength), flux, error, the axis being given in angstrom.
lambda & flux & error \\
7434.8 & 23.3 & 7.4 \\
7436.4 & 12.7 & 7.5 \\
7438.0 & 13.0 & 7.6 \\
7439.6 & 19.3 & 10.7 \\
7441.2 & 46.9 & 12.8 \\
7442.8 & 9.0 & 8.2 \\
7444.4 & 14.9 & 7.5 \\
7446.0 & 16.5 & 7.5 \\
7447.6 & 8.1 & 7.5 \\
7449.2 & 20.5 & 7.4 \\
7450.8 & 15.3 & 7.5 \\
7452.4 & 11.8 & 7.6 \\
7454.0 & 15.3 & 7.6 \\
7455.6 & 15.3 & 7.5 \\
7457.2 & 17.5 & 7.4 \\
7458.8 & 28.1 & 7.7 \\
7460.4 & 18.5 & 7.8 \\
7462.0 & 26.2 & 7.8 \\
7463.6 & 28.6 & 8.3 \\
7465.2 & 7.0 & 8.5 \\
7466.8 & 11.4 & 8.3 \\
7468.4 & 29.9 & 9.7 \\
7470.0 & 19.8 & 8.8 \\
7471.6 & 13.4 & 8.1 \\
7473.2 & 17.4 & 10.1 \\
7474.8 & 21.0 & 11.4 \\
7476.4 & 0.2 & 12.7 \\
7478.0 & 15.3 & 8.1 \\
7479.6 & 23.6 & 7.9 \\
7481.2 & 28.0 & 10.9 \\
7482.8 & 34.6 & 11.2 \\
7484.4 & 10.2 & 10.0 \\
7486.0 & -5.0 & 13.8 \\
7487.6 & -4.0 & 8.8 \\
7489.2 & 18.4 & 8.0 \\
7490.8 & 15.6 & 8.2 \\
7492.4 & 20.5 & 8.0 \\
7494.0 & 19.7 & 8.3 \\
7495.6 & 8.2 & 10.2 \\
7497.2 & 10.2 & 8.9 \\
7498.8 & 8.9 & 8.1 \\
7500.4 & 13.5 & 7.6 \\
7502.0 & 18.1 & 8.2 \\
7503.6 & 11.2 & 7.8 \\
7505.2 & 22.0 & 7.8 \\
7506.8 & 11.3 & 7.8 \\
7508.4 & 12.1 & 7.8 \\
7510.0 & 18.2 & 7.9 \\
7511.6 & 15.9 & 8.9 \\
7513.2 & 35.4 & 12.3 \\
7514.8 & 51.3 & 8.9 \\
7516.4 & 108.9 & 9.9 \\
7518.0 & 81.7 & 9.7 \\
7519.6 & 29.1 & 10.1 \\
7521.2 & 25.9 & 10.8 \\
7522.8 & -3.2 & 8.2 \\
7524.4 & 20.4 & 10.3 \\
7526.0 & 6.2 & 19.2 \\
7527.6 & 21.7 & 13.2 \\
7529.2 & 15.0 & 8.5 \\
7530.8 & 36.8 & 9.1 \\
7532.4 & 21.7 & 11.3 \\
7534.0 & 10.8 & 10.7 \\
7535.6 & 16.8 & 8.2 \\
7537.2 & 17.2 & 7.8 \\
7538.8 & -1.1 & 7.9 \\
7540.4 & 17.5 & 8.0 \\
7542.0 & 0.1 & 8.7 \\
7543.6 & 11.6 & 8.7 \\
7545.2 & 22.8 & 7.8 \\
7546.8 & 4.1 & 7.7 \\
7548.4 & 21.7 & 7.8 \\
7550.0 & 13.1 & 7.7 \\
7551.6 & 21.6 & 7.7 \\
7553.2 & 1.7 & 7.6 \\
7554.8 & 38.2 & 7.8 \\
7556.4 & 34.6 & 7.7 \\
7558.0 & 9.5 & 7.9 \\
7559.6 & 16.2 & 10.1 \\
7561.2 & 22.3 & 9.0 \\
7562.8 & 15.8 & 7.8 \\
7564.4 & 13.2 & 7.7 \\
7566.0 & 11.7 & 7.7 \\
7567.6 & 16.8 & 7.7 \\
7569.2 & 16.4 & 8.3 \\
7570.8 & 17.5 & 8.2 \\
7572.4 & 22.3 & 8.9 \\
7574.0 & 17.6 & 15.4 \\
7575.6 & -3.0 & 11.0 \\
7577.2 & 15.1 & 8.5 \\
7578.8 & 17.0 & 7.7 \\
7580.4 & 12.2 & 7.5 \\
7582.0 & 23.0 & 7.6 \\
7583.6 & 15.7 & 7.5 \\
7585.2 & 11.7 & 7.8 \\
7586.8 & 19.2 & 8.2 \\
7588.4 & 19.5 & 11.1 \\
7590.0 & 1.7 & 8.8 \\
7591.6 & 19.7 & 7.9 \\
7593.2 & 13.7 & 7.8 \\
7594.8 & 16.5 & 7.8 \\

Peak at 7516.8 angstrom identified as H-gamma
